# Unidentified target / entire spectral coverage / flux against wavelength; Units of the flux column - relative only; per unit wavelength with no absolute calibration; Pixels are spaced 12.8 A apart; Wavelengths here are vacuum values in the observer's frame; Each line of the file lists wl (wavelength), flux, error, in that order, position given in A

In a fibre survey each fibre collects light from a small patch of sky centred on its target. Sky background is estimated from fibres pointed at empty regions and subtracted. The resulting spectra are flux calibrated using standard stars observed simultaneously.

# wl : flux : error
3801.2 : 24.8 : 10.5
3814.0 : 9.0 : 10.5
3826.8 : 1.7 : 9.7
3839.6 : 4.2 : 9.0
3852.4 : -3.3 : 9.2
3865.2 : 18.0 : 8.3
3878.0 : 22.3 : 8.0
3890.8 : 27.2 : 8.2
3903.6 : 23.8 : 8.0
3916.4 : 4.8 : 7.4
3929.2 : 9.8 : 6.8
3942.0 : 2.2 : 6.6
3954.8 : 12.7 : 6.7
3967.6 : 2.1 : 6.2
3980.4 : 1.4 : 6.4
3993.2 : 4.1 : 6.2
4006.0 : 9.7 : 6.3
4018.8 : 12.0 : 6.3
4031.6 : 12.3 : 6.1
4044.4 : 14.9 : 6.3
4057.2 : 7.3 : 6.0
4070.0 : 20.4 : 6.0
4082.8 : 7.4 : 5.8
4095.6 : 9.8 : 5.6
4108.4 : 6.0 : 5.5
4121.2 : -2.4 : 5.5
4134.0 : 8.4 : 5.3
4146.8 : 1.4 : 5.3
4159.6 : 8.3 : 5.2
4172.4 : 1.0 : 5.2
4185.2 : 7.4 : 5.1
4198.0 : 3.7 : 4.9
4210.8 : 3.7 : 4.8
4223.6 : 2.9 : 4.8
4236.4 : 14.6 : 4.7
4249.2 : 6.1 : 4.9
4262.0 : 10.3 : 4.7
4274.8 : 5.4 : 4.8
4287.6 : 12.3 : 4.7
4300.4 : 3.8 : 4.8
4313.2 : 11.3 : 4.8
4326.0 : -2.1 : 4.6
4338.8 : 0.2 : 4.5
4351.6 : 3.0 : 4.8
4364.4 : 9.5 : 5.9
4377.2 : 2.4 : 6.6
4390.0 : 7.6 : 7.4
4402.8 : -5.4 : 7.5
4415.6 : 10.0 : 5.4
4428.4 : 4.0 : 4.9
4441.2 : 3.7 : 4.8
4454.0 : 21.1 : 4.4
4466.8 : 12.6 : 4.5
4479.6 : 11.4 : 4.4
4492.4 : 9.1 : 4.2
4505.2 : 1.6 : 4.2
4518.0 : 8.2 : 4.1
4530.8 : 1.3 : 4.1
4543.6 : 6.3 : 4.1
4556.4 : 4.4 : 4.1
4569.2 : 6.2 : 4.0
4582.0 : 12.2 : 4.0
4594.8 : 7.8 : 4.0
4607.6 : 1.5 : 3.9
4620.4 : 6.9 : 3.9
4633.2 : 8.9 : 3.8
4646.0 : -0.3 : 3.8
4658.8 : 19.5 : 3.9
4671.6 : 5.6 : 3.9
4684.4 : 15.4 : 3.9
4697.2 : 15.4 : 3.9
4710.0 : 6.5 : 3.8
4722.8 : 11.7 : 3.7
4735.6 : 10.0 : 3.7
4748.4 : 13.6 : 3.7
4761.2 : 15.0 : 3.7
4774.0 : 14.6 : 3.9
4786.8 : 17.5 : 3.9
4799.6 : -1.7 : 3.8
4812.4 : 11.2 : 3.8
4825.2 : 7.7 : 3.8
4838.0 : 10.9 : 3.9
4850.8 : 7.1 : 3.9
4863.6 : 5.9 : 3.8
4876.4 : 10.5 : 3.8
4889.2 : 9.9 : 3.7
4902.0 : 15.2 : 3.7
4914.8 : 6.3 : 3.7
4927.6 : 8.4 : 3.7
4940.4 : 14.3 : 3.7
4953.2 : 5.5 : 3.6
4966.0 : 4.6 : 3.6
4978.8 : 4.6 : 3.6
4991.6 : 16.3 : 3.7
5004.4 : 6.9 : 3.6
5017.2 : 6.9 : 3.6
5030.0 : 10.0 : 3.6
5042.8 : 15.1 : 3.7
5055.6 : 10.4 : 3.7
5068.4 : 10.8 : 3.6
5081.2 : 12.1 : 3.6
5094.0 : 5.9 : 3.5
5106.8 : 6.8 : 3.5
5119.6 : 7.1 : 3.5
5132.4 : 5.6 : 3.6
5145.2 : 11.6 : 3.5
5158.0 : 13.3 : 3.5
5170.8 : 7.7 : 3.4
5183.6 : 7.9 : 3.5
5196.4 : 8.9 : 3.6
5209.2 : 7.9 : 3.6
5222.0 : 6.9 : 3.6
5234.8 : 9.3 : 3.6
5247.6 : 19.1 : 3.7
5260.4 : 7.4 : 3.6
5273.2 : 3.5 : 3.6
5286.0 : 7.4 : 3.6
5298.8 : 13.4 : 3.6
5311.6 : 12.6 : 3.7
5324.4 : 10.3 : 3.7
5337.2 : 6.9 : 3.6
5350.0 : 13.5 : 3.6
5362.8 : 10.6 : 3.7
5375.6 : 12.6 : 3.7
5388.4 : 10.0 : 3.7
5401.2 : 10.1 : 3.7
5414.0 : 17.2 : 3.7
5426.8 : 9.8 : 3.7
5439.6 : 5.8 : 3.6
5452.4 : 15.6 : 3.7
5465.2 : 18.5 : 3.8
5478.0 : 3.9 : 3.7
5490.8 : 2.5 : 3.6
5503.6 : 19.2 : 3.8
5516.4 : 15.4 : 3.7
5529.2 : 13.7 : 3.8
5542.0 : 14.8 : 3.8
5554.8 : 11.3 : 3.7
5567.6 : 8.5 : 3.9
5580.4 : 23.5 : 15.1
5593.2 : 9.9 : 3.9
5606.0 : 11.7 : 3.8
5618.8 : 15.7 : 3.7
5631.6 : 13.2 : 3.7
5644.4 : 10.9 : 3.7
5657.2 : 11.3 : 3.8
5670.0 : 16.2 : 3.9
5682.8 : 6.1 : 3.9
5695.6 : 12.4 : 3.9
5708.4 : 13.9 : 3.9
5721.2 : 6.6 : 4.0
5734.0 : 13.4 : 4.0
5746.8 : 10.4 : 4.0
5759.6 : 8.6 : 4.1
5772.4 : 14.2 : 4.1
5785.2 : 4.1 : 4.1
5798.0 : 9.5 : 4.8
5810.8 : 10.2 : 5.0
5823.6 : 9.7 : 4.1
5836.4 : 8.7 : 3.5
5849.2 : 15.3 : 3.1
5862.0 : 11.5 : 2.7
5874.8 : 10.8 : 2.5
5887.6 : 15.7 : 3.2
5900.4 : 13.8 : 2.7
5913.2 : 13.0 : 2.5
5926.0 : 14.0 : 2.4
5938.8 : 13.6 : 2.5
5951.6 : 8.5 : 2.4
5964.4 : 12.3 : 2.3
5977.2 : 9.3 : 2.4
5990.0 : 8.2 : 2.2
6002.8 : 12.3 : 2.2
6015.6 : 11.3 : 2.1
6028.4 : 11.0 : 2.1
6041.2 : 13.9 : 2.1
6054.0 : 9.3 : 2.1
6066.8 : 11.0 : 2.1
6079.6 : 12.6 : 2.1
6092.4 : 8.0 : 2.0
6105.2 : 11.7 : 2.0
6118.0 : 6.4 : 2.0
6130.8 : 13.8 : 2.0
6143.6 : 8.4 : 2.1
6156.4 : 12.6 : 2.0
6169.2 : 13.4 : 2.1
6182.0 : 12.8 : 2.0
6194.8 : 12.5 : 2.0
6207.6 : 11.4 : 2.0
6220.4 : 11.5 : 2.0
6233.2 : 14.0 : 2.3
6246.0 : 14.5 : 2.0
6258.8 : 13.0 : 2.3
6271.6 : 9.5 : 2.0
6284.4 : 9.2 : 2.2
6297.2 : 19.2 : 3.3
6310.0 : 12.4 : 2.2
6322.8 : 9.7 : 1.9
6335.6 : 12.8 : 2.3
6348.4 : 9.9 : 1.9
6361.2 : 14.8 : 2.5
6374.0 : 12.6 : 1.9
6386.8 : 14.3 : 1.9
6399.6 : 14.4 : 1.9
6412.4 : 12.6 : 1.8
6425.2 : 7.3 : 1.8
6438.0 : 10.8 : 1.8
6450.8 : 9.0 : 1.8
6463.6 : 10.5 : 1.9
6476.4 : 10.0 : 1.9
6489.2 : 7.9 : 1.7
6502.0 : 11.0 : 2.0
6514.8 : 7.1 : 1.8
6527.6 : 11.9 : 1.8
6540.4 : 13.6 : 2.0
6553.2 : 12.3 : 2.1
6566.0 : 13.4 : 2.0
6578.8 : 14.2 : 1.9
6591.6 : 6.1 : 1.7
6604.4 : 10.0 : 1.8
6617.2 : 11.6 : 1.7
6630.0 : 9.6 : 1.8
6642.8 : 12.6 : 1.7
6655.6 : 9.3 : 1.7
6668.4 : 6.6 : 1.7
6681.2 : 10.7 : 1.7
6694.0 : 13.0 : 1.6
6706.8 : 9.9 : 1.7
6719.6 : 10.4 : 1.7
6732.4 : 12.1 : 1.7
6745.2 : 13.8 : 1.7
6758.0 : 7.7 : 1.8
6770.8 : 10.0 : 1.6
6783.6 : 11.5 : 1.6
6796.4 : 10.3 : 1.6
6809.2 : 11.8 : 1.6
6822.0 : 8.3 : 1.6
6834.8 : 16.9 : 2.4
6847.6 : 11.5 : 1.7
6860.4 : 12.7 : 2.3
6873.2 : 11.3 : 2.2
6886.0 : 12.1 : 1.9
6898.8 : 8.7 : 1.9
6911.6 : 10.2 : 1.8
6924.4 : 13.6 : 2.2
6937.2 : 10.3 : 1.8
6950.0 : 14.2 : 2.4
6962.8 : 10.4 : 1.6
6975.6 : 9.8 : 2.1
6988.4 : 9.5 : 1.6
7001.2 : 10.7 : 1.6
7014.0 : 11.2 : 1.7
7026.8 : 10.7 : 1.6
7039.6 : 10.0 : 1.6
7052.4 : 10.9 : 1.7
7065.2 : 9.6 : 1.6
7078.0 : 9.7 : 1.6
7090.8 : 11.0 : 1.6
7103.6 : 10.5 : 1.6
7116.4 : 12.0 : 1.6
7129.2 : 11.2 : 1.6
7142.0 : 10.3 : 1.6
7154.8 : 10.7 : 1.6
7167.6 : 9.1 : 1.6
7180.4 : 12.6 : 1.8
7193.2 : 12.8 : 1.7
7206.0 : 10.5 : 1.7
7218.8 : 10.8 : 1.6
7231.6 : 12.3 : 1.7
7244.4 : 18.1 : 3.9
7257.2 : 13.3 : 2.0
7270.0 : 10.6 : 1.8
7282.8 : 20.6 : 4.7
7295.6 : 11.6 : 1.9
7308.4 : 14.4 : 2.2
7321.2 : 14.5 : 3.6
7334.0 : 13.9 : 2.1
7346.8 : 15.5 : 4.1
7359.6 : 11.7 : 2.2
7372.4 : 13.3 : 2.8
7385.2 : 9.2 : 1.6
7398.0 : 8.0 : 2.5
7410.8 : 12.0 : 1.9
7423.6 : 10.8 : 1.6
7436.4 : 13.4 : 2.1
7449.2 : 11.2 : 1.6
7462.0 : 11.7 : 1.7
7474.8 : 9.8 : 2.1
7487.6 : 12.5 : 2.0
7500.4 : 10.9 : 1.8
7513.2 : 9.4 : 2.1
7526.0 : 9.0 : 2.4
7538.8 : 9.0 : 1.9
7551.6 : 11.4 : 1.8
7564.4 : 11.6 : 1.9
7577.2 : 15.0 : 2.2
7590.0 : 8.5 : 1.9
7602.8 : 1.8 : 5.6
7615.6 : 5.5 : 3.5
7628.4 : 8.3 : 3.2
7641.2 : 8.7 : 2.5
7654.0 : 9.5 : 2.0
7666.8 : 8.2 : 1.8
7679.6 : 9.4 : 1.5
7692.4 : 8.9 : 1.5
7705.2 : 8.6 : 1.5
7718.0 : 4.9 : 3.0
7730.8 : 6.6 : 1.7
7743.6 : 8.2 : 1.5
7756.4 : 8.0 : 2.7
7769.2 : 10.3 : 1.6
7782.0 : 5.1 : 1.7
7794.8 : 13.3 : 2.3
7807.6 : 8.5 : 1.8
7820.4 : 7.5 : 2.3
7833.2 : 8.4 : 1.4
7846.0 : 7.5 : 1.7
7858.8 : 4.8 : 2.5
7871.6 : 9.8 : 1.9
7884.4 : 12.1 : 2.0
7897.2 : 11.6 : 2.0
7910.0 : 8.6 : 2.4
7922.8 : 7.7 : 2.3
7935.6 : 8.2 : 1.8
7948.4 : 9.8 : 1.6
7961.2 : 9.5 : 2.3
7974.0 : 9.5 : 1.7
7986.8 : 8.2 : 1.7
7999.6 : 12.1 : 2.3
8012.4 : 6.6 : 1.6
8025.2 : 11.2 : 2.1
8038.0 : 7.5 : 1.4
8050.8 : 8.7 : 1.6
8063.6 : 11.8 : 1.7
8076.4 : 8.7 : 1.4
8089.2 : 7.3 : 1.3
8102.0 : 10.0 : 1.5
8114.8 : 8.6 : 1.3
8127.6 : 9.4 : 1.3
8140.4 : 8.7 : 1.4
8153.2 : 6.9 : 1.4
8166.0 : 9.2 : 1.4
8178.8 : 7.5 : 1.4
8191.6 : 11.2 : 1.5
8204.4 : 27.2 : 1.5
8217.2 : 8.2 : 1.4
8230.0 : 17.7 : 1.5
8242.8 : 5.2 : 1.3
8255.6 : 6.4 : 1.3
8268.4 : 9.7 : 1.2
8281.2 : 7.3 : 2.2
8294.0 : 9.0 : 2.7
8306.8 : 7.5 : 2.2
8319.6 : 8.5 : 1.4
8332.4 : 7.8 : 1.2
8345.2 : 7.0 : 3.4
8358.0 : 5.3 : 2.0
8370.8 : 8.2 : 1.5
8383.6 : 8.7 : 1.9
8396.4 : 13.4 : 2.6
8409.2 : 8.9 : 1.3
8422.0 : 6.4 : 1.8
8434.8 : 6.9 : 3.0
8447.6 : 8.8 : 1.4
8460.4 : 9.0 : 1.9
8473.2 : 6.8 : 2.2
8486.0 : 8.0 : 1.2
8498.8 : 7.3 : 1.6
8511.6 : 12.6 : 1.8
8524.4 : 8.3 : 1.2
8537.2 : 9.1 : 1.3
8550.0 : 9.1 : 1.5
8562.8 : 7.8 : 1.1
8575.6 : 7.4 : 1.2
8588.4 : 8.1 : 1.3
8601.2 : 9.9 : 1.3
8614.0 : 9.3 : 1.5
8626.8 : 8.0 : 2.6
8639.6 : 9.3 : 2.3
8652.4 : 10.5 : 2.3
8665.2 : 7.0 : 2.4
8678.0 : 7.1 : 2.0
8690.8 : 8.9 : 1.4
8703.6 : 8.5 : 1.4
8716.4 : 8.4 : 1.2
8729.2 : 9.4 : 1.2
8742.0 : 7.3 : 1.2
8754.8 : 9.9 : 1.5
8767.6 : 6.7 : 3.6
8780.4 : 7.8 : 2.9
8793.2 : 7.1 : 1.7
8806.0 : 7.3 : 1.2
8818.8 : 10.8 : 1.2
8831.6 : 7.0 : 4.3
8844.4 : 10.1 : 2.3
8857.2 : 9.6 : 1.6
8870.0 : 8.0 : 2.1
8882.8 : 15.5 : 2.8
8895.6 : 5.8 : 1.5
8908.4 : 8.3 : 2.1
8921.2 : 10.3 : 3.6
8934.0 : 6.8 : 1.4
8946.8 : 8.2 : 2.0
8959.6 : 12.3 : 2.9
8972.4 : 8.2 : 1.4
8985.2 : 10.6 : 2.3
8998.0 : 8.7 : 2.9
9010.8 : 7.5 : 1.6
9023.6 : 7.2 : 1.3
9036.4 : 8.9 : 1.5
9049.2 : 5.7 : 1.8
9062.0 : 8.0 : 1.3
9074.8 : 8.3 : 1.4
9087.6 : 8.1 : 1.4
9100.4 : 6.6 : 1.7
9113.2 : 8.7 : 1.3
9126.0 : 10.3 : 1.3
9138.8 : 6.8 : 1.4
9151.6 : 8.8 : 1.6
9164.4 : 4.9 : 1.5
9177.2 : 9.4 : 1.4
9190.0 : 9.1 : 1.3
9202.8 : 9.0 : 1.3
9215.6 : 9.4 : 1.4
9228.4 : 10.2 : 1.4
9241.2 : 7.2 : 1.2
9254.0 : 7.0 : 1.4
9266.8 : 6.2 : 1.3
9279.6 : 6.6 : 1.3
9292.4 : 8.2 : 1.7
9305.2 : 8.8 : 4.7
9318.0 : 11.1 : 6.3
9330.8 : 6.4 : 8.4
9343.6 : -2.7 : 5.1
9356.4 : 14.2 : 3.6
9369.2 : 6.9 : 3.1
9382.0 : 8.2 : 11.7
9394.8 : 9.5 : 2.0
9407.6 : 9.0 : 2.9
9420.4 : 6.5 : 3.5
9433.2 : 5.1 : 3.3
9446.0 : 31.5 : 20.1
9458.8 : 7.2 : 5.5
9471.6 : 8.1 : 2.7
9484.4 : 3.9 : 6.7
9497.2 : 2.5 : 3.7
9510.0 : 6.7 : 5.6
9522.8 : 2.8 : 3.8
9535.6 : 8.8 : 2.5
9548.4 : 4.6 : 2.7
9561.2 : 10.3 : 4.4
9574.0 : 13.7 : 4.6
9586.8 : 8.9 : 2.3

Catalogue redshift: 0.250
